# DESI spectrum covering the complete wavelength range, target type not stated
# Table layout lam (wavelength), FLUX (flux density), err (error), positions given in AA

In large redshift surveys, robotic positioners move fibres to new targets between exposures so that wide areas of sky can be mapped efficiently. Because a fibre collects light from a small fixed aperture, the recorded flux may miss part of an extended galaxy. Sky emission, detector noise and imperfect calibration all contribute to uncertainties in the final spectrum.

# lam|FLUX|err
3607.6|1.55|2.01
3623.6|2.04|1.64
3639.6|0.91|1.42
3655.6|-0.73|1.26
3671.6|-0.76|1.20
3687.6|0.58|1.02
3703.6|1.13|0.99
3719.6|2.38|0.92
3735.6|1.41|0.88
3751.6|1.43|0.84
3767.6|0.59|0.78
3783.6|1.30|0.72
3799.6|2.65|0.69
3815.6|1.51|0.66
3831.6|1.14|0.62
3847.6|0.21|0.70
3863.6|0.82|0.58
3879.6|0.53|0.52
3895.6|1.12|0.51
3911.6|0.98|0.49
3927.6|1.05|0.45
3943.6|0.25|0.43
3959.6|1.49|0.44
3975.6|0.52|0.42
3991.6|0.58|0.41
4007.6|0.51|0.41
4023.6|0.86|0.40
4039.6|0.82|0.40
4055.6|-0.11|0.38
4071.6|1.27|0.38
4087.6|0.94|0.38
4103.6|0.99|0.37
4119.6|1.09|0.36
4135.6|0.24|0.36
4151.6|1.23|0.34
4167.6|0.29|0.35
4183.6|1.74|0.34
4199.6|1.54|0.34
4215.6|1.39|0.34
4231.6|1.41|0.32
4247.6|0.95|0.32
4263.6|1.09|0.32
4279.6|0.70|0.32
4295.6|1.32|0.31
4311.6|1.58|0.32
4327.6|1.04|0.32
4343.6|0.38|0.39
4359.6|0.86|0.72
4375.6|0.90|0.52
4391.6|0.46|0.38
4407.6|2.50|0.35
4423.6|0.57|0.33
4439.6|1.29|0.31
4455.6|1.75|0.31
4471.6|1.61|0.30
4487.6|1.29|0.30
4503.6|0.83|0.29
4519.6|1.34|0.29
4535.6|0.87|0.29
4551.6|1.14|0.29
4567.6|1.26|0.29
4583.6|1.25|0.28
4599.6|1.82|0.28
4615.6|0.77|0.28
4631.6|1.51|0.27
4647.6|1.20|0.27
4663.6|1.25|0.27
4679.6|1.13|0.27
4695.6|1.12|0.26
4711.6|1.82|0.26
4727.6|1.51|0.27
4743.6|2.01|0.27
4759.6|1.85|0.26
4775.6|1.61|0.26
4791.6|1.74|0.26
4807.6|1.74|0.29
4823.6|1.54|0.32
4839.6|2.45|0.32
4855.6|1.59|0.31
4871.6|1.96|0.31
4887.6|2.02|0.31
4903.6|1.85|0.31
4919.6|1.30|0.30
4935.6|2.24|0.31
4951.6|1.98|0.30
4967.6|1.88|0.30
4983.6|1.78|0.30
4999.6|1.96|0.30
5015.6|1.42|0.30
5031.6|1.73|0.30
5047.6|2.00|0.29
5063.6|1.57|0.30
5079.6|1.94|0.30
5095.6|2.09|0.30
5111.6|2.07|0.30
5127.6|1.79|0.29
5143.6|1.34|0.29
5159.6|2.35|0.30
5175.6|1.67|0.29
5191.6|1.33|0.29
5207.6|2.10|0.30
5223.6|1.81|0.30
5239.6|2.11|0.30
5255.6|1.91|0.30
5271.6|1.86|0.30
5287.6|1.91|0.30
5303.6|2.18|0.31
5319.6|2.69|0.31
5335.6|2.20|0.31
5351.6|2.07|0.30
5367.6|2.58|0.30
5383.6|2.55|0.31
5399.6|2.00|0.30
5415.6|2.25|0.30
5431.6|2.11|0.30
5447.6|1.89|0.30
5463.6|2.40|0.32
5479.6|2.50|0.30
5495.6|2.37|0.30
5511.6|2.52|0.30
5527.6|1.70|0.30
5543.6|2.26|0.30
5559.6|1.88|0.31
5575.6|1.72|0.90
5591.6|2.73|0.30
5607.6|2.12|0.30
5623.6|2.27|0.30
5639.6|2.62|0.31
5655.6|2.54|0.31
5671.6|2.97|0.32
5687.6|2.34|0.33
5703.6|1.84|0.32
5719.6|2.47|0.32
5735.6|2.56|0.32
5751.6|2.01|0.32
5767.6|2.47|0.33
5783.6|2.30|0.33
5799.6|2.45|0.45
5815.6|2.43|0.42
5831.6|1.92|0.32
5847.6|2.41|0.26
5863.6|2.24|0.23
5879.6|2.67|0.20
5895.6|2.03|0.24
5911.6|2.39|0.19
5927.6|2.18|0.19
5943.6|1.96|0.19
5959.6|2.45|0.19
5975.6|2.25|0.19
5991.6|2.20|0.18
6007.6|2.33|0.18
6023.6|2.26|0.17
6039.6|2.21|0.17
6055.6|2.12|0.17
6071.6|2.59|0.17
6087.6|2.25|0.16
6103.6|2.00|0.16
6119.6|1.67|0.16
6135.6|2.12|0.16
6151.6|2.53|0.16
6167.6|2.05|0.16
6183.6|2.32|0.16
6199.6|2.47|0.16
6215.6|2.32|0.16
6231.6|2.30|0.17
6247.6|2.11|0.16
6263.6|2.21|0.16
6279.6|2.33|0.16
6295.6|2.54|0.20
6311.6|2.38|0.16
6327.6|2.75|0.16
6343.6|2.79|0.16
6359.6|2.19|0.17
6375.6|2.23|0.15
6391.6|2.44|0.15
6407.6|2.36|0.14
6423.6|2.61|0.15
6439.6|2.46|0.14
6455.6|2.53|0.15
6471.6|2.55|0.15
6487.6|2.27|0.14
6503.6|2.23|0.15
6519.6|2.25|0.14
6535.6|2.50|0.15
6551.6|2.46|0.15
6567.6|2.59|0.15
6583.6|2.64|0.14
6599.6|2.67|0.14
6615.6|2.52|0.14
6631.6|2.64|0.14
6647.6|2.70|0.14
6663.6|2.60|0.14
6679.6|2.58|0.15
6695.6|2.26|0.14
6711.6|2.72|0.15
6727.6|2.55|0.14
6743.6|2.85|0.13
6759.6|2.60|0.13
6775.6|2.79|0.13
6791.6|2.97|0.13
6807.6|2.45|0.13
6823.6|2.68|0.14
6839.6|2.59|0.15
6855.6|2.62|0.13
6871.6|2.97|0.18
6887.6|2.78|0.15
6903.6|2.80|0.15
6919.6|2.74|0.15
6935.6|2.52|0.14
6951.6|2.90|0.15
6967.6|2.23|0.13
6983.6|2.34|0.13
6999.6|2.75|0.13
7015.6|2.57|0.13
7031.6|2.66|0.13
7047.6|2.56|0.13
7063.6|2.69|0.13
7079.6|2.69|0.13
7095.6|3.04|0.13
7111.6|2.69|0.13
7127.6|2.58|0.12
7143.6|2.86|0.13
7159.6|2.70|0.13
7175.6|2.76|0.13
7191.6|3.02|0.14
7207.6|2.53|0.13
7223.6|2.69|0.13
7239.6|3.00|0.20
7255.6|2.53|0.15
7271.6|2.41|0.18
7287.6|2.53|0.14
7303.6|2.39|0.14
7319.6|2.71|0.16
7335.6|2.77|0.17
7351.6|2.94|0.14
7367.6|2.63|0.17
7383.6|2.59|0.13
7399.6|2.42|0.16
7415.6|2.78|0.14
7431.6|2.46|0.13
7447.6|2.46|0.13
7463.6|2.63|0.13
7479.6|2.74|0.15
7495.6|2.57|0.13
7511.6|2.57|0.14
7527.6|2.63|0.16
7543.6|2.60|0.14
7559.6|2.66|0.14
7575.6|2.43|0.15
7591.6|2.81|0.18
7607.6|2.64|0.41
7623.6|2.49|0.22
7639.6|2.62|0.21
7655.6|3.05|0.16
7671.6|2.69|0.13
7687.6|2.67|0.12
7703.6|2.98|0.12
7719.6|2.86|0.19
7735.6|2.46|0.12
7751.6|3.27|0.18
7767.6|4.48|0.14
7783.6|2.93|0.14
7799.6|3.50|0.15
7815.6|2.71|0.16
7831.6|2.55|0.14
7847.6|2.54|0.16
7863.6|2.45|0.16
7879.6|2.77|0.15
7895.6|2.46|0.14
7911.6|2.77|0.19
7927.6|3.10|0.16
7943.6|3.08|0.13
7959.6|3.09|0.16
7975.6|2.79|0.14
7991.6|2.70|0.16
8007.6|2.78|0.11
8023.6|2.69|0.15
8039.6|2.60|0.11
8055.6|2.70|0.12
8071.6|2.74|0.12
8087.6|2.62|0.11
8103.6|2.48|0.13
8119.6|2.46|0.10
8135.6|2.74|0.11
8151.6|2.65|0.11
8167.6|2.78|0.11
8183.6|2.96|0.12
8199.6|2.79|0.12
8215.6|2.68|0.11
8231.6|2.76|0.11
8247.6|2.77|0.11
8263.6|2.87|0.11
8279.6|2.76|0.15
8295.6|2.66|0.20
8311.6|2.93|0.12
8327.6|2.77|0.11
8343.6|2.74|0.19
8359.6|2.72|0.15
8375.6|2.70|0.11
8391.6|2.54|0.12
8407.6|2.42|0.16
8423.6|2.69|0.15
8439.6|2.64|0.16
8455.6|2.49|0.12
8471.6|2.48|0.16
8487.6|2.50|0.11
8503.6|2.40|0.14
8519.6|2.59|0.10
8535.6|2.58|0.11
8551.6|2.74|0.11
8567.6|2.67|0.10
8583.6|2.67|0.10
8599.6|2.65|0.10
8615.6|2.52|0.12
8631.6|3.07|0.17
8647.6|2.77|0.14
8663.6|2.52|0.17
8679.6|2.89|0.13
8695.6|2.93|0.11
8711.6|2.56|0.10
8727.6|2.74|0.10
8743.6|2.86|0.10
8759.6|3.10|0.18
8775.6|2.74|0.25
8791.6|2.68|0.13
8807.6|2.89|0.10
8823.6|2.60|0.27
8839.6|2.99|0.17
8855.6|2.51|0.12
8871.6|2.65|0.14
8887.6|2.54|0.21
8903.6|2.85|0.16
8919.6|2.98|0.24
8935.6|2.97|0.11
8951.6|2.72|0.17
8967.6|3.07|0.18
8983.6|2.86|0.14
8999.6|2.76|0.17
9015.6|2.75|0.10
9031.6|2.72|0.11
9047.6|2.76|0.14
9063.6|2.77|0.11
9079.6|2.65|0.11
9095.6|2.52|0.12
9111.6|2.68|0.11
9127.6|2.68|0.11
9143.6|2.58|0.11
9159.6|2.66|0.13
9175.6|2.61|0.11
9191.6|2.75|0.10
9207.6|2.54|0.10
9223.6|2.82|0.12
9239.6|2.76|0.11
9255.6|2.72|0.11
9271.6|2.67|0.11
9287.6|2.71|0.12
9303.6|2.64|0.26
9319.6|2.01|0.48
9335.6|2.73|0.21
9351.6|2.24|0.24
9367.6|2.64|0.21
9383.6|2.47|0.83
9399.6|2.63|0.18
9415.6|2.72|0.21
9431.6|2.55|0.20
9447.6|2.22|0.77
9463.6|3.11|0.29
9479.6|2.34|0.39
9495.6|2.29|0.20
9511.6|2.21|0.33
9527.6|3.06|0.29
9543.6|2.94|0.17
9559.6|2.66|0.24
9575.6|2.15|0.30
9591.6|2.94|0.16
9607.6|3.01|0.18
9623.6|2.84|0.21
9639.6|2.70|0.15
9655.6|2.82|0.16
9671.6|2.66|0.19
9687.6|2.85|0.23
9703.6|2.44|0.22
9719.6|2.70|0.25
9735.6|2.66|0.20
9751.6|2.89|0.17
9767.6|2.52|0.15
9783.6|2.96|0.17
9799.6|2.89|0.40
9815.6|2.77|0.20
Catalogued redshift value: 0.18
